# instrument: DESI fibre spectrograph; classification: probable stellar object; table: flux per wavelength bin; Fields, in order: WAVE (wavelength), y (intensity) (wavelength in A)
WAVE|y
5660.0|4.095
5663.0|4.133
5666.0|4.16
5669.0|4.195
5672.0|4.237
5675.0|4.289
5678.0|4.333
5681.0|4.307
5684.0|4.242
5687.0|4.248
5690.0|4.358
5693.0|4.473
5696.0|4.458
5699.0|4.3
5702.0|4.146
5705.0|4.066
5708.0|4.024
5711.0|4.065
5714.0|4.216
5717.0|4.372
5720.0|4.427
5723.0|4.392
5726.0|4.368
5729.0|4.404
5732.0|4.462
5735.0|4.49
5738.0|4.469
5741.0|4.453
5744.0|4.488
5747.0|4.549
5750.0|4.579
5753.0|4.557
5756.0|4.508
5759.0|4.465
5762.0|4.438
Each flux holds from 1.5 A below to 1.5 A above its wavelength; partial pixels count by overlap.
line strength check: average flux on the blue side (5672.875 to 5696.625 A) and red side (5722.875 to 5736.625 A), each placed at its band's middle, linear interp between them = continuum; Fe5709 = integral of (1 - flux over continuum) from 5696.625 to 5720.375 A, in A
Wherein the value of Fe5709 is 1.0 A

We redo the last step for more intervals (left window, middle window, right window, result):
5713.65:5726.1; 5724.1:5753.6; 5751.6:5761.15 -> -0.3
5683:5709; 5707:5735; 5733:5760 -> 0.4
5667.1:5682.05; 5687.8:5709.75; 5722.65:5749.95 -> 0.4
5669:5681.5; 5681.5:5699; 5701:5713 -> -0.7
